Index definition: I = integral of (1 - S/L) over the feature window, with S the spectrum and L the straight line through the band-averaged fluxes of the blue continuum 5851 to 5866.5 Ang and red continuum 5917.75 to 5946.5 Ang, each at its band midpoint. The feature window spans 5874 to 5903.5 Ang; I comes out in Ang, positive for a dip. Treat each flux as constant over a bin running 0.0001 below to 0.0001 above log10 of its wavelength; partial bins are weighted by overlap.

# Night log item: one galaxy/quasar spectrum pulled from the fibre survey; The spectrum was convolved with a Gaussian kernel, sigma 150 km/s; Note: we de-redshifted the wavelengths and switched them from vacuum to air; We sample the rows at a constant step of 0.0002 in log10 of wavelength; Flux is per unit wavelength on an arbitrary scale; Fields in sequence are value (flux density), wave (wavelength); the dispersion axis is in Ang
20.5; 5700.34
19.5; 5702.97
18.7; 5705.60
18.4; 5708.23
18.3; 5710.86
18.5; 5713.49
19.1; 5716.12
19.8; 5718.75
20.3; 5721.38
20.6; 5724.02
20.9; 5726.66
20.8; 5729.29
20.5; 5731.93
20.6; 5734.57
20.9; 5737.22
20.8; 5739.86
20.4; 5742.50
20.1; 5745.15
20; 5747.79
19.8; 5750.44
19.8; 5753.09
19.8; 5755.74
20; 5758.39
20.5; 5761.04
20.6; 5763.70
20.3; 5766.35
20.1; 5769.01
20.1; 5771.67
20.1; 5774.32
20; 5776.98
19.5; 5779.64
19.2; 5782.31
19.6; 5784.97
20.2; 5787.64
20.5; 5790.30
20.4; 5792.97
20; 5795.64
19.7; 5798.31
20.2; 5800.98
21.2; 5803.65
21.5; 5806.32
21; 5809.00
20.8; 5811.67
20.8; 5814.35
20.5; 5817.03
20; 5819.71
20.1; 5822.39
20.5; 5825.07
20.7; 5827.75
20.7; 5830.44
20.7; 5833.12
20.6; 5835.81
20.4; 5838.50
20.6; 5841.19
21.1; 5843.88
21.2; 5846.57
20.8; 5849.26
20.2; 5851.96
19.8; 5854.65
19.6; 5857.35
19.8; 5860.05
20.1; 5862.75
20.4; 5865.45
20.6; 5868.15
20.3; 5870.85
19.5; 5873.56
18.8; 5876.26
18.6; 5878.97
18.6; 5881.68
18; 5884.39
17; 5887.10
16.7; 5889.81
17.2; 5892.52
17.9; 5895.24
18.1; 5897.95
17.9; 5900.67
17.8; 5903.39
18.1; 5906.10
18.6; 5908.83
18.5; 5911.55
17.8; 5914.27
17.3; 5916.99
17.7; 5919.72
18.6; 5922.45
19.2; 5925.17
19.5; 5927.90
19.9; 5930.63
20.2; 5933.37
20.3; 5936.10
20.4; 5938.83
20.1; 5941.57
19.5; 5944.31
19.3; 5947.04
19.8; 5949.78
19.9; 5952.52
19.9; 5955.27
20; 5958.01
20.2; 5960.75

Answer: 2.8 Ang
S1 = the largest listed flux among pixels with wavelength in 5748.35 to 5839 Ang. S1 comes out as 21.5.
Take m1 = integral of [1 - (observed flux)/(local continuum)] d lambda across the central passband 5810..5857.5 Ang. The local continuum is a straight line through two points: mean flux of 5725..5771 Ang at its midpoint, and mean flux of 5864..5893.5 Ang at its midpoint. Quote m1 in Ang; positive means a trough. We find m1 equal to -3.1 Ang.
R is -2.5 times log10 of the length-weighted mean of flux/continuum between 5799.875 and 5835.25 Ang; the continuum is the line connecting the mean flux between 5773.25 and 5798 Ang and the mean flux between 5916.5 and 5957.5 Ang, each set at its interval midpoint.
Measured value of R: -0.045 mag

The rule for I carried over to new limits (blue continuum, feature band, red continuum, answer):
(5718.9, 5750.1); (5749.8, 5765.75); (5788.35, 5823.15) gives 0.30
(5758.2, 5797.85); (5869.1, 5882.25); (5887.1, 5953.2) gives -0.07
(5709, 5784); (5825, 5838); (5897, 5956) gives -0.72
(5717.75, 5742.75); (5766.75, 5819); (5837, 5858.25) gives 0.62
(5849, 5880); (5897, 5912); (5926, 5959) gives 1.30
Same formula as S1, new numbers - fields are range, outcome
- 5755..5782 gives 20.6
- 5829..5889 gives 21.2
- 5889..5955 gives 20.4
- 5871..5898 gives 19.5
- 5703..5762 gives 20.9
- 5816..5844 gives 21.1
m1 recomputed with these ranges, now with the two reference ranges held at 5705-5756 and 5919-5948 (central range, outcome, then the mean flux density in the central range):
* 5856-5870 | -0.3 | 20.1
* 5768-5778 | -0.1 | 20.1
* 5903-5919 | 1.3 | 18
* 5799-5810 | -0.6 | 20.9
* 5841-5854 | -0.7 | 20.8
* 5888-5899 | 1.2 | 17.4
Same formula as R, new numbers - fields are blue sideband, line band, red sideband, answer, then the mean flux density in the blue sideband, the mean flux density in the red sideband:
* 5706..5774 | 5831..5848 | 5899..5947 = -0.07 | 20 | 18.9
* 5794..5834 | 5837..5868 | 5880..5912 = -0.06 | 20.6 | 17.9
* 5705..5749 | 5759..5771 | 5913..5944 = -0.03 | 19.9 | 19.2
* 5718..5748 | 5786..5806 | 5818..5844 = 0.01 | 20.5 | 20.5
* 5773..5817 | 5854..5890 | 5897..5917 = -0.02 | 20.3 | 18.1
